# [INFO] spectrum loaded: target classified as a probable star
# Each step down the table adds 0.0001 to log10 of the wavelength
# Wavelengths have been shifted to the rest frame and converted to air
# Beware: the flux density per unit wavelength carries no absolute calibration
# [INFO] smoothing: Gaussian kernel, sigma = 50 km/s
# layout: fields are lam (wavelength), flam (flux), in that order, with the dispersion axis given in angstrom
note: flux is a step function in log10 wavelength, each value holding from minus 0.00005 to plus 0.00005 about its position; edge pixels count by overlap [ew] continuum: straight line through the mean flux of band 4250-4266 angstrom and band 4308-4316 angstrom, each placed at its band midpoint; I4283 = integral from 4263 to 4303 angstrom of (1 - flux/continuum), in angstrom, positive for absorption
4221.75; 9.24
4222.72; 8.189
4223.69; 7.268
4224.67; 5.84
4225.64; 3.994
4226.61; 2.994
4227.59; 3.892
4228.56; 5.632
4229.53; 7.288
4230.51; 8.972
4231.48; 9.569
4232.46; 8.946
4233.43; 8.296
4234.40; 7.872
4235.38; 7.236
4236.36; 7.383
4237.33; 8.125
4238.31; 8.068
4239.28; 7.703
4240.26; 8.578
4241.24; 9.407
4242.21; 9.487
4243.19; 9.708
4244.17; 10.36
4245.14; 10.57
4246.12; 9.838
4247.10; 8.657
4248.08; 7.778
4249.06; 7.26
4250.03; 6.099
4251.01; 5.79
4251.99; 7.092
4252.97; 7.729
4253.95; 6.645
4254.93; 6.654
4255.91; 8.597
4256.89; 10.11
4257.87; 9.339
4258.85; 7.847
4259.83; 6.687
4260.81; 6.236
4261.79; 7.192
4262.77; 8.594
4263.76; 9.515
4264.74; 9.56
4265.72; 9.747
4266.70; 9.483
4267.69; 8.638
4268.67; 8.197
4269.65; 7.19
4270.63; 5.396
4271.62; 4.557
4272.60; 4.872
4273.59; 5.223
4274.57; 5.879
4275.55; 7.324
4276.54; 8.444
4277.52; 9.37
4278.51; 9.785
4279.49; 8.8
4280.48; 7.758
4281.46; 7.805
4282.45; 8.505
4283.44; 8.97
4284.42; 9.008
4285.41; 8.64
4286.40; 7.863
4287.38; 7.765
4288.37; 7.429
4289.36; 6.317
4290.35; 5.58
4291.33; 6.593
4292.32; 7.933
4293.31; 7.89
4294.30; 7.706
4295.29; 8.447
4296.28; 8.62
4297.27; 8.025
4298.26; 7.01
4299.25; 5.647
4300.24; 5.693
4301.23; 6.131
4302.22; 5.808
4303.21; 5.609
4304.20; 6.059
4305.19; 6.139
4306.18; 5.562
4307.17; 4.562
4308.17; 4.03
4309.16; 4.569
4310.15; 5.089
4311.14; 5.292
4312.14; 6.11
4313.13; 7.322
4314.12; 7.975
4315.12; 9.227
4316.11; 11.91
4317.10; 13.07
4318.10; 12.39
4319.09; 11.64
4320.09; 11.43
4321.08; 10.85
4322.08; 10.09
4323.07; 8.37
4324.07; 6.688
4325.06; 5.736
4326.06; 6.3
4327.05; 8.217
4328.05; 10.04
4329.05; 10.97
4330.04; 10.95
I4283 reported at -1.6 angstrom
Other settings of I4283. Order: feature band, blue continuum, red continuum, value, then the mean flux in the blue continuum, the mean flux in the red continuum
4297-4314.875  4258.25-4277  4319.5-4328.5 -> 5.0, 7.41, 8.66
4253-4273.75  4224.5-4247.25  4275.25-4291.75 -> 0.7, 7.87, 8.01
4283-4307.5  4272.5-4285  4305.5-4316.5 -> 0.6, 7.92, 6.46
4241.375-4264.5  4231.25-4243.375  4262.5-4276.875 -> -0.6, 8.44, 7.48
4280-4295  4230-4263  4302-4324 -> 0.5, 8.18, 7.87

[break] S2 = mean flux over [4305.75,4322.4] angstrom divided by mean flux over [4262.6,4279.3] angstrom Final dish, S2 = 1.1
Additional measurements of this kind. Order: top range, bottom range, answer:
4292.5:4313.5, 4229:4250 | 0.73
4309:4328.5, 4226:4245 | 1.10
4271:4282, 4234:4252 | 0.87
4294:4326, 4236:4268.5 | 0.91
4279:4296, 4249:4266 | 1.00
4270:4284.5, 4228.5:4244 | 0.88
